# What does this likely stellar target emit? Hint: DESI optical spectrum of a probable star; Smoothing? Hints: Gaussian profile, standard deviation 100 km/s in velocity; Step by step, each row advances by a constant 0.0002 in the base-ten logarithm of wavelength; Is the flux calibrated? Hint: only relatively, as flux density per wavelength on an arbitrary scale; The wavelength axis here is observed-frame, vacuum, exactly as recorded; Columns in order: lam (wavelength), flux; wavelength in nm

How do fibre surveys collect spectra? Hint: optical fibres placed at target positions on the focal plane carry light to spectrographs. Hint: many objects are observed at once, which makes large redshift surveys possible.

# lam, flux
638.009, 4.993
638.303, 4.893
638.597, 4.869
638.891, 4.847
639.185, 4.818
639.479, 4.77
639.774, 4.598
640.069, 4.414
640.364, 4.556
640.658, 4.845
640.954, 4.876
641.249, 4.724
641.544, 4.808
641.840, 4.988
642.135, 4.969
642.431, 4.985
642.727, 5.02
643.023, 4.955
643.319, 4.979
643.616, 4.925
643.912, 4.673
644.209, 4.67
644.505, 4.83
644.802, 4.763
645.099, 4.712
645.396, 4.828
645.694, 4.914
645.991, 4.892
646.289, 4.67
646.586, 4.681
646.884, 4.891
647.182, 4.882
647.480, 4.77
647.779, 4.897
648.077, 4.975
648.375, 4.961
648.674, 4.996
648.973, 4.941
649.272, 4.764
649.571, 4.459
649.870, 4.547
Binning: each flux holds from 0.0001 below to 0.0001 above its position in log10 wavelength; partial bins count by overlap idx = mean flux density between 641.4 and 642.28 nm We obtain 4.92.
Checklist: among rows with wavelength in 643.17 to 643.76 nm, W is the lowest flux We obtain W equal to 4.925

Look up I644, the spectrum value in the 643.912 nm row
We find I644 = 4.673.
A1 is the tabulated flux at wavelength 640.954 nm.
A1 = 4.876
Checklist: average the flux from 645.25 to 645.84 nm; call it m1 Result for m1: 4.87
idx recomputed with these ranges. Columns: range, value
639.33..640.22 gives 4.59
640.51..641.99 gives 4.85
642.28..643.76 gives 4.97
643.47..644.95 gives 4.77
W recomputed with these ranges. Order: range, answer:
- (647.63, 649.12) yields 4.897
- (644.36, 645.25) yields 4.712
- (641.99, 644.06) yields 4.673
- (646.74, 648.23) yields 4.77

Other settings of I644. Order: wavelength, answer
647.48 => 4.77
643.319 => 4.979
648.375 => 4.961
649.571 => 4.459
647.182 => 4.882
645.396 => 4.828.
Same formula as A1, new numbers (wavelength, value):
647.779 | 4.897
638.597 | 4.869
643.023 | 4.955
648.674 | 4.996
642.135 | 4.969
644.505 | 4.83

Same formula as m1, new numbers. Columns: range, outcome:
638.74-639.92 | 4.76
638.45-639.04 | 4.86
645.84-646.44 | 4.79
